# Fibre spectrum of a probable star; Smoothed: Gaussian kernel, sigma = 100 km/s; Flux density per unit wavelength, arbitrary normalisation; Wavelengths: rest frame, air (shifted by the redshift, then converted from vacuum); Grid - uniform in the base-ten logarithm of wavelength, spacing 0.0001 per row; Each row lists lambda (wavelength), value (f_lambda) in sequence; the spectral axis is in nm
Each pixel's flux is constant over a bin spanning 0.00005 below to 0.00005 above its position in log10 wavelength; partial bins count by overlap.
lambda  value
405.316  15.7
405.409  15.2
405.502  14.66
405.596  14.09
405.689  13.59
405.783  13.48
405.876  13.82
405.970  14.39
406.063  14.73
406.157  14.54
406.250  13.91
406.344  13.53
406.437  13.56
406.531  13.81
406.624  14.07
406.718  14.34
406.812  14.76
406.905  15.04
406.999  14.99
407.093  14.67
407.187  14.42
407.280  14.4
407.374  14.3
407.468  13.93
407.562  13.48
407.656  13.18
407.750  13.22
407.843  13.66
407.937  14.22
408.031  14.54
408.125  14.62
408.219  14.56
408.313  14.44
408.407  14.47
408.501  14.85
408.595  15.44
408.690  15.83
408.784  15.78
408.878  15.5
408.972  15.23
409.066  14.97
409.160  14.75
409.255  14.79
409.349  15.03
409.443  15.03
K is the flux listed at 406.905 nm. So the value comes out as 15.04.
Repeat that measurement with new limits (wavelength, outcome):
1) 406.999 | 14.99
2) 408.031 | 14.54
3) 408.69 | 15.83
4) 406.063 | 14.73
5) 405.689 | 13.59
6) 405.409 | 15.2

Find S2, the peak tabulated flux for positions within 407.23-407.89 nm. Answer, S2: 14.4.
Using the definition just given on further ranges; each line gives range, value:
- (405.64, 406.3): 14.73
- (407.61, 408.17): 14.62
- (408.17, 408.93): 15.83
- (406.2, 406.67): 14.07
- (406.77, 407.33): 15.04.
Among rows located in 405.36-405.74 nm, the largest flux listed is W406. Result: 15.2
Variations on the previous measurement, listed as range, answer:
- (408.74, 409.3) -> 15.78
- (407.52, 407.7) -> 13.48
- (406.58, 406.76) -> 14.34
